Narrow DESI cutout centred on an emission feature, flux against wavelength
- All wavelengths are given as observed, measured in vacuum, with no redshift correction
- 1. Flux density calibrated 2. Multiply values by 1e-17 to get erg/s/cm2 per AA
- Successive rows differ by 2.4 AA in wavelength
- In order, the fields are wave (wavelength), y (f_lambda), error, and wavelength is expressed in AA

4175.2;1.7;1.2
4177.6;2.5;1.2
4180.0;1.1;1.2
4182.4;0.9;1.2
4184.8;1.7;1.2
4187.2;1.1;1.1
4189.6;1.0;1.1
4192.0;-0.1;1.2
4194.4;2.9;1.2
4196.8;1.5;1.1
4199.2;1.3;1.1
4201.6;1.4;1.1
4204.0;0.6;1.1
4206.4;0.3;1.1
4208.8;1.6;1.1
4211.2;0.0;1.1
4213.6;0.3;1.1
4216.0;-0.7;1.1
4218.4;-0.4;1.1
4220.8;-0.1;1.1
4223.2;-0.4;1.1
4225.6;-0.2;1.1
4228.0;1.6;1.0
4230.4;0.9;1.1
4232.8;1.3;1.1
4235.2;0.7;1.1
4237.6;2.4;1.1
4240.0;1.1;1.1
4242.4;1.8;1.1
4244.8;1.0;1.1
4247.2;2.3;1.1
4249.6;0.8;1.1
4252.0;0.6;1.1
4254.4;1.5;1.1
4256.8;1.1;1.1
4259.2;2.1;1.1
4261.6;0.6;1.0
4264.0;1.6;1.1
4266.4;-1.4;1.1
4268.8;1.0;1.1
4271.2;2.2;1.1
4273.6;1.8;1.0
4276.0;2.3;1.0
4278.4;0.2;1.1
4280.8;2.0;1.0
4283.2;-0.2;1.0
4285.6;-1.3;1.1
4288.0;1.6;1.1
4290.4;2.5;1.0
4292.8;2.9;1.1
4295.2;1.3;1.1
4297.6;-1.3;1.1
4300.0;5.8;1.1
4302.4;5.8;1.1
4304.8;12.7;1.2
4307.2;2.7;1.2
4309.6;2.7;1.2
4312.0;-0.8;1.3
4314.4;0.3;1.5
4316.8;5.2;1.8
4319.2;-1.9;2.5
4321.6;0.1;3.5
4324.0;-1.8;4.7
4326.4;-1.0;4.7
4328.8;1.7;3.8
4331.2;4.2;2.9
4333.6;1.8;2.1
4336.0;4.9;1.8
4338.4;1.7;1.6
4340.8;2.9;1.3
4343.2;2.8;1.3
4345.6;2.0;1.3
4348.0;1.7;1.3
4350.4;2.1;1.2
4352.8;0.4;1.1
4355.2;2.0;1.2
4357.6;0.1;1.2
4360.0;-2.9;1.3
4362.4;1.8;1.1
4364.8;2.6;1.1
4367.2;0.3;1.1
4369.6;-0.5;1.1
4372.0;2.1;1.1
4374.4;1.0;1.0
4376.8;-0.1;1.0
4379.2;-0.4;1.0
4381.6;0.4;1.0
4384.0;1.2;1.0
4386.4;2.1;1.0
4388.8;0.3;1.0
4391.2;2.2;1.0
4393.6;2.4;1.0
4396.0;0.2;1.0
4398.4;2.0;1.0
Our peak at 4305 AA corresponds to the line [O II]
